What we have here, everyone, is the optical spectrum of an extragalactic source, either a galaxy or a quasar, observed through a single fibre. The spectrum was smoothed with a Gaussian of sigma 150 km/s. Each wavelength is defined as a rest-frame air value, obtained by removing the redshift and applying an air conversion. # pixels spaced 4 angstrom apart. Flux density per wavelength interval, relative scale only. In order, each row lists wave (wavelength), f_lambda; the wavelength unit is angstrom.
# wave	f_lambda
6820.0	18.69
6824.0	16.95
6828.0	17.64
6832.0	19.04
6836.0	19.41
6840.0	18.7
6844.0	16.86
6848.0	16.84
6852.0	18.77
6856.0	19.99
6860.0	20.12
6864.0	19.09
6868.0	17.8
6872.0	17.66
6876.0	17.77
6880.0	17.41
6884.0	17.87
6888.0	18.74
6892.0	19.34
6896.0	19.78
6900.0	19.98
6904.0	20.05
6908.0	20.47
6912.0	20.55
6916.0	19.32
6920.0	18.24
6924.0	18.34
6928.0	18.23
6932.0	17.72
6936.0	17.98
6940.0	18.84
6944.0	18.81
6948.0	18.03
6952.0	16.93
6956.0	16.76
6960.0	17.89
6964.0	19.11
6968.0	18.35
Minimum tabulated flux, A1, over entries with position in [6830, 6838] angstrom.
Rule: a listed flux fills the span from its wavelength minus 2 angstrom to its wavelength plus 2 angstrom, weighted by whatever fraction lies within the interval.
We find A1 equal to 19.04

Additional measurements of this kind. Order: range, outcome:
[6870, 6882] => 17.41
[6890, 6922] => 18.24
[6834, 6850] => 16.84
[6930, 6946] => 17.72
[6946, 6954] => 16.93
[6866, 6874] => 17.66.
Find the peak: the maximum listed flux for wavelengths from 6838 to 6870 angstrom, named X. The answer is 20.12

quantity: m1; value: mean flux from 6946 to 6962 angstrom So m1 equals 17.4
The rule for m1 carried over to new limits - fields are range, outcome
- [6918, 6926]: 18.3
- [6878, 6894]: 18.3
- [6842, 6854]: 17.5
